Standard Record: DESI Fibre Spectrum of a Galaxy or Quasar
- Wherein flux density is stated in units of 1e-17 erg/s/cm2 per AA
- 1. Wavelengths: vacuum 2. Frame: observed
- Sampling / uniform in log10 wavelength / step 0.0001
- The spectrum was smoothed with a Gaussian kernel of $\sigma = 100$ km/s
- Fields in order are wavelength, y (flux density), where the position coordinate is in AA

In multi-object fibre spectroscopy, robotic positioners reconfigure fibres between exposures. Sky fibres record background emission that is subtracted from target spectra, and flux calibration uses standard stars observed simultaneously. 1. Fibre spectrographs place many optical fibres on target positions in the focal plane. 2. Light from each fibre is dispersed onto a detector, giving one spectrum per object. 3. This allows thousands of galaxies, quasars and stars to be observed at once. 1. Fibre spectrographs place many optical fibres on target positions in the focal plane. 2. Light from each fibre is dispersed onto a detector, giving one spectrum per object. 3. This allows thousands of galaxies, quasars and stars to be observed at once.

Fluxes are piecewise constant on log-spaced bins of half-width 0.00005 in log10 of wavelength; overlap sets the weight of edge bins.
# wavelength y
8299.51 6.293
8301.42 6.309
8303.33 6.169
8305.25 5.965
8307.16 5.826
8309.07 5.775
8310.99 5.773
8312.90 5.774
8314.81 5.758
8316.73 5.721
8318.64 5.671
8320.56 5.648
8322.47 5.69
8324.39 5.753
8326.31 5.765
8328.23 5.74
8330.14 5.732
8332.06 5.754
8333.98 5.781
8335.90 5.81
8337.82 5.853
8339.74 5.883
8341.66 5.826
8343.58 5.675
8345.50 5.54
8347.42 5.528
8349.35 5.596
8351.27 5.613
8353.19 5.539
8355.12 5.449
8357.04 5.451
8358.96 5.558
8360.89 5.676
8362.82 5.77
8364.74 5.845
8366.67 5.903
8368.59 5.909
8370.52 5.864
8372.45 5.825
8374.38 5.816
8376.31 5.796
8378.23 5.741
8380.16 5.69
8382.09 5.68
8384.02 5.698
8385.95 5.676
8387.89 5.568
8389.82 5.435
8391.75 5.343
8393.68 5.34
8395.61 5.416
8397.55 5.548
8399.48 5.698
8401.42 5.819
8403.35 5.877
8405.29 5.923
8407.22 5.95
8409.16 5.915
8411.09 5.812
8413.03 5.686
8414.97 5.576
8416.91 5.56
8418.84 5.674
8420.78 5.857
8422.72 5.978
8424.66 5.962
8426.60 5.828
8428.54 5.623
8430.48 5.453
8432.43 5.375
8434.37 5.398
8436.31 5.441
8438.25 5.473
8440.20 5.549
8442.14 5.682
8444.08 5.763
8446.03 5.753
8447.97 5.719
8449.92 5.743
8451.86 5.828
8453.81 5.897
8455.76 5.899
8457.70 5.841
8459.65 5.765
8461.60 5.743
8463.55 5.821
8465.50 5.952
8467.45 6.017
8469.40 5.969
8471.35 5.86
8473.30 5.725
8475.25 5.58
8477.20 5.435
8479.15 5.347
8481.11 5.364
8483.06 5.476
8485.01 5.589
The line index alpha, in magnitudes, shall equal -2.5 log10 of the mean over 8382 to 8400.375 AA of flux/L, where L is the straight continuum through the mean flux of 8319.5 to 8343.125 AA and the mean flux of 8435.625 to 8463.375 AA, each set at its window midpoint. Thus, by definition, 0.04 mag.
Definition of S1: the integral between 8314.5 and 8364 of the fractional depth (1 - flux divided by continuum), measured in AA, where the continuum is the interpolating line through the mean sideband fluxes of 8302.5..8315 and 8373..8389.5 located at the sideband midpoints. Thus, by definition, 0.96 AA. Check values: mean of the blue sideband 5.87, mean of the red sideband 5.7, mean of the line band 5.68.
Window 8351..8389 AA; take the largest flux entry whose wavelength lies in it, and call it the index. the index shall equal 5.909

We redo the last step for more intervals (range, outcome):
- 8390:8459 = 5.978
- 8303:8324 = 6.169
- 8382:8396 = 5.698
